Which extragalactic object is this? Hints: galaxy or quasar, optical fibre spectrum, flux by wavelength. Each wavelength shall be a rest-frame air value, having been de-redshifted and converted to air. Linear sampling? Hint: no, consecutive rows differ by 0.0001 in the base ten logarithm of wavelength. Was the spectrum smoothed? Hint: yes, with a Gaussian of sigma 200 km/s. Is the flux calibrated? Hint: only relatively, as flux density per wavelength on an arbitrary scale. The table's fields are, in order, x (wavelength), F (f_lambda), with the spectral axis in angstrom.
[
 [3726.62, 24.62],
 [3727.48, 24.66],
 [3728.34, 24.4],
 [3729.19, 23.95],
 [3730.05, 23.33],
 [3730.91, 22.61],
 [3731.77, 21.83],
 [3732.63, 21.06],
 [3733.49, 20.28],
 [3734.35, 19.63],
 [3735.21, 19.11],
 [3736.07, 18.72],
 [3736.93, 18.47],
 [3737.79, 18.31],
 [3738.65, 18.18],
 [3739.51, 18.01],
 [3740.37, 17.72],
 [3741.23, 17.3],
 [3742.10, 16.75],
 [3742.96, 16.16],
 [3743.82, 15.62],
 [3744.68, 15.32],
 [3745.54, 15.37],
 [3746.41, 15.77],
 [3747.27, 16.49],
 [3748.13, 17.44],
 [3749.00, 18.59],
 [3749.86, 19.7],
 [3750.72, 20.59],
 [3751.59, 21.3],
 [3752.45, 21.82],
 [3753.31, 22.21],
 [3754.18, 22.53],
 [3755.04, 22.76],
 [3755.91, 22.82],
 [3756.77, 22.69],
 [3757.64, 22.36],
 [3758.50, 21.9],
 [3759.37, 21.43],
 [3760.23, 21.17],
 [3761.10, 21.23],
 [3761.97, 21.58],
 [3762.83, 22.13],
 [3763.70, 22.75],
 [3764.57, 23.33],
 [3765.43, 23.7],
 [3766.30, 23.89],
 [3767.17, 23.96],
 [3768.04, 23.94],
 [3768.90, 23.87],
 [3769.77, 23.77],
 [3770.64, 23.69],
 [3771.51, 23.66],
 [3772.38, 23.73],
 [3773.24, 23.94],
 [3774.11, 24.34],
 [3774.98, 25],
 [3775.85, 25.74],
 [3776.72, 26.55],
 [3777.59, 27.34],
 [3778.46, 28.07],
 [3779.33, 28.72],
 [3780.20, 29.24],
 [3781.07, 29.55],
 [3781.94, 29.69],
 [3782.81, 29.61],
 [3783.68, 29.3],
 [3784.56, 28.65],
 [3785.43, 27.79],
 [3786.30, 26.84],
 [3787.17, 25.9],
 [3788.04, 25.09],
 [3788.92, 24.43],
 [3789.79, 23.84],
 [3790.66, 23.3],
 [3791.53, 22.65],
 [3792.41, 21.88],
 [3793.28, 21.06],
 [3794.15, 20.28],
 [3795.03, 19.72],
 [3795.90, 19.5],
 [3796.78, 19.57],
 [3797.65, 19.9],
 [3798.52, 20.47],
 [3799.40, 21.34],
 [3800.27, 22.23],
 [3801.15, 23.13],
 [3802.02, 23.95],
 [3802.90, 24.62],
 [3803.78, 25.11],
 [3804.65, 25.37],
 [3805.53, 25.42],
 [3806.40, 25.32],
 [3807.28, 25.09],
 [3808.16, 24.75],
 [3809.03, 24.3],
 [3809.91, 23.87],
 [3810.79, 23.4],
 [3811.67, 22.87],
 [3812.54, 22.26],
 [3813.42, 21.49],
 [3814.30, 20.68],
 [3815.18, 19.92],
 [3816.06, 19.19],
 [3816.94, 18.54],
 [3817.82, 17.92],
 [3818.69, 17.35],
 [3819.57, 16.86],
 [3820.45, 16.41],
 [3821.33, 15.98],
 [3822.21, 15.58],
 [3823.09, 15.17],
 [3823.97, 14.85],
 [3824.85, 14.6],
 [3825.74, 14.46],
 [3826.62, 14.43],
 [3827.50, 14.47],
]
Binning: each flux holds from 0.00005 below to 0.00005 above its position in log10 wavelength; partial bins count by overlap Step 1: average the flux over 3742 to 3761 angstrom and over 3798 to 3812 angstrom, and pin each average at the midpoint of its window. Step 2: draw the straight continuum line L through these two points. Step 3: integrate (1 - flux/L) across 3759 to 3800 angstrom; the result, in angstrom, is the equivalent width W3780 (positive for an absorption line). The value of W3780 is -4.5 angstrom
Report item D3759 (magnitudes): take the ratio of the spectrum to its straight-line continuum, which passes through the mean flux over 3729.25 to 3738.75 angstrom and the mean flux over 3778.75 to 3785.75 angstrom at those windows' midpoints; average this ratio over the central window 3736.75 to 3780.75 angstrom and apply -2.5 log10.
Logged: 0.15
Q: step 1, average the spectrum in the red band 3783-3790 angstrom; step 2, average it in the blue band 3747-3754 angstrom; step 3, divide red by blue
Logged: 1.34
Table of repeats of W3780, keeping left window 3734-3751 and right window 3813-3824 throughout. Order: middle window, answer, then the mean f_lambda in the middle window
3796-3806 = -2.8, 22.7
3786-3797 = -3.0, 22.6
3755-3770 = -4.3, 22.7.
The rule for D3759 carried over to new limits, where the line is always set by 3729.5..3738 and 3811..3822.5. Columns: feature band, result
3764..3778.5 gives -0.233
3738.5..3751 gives 0.176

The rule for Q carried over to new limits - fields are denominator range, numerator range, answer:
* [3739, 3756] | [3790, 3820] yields 1.17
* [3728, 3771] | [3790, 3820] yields 1.06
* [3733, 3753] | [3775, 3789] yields 1.52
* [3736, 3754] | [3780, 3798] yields 1.36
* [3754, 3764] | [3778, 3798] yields 1.13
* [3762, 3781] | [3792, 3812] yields 0.92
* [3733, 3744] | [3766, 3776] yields 1.33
